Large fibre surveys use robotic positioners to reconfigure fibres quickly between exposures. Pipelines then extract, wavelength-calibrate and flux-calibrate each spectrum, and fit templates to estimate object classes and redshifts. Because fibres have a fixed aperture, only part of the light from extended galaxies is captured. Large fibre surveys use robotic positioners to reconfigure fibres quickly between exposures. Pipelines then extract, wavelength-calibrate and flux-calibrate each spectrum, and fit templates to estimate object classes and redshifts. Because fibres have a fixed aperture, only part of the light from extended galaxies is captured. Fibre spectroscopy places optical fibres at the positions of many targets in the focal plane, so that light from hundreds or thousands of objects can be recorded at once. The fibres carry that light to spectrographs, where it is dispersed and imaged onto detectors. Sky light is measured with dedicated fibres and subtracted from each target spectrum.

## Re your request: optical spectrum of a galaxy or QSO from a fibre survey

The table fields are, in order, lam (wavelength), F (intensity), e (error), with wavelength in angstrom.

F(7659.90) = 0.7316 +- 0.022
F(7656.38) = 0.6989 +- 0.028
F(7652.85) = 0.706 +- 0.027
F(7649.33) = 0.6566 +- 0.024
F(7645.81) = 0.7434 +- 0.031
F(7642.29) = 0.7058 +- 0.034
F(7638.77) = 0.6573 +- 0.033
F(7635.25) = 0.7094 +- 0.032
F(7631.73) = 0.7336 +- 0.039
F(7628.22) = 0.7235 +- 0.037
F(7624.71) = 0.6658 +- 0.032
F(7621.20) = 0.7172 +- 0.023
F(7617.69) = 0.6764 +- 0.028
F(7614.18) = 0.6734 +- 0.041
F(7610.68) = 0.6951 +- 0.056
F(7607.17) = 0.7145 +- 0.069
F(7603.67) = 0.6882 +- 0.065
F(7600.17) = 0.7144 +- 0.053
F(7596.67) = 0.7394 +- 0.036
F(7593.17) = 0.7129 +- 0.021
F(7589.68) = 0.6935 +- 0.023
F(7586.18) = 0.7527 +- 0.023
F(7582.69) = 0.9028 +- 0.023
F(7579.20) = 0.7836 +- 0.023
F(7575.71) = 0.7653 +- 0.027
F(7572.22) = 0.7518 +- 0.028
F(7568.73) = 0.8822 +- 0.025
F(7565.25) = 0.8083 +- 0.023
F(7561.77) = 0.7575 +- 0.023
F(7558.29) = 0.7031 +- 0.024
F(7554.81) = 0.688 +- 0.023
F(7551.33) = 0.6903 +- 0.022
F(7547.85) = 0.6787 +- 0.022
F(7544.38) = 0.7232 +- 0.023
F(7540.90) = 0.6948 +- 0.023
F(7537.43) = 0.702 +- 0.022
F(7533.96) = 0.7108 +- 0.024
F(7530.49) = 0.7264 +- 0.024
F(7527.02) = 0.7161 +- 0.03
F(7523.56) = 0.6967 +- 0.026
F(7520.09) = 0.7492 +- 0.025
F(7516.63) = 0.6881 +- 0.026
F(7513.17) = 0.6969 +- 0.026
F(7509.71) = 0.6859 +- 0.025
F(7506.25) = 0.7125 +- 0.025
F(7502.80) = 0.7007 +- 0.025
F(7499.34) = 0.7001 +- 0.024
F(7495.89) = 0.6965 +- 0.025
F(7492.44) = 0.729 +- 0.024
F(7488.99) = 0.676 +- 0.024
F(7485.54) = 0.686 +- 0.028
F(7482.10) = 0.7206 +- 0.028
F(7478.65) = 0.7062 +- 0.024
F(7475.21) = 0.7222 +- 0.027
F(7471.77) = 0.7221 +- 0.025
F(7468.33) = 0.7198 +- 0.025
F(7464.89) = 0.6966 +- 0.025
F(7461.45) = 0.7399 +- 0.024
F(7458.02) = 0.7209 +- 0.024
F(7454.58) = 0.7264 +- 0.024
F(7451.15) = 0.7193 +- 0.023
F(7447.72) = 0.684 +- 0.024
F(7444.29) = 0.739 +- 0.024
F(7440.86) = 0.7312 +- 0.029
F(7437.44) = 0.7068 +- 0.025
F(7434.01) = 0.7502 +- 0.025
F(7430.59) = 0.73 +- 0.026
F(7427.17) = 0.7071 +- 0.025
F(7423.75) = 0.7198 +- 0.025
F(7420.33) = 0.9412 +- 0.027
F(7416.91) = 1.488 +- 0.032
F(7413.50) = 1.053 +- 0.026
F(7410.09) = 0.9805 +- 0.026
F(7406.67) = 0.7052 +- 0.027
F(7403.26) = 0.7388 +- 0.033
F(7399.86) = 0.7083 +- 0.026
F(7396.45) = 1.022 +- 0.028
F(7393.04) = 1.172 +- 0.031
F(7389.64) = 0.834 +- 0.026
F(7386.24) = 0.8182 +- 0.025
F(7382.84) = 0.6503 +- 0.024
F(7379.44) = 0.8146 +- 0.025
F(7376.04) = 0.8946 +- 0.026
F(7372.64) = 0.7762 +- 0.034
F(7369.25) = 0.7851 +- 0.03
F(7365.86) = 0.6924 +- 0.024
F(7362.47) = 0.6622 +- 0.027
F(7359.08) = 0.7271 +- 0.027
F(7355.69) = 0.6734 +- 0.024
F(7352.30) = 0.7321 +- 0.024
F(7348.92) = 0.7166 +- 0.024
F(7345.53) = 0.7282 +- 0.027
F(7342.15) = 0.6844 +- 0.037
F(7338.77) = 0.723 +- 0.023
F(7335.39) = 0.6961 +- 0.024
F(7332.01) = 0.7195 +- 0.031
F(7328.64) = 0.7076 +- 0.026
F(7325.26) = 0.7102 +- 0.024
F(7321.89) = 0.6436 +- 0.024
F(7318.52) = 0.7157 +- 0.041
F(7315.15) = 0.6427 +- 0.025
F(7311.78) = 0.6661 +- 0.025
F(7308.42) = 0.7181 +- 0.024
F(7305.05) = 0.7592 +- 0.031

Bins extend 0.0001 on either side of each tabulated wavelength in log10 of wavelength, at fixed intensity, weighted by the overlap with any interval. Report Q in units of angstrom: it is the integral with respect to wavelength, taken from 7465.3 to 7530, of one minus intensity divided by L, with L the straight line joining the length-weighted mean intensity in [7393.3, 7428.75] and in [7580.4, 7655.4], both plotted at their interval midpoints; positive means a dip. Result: 9.7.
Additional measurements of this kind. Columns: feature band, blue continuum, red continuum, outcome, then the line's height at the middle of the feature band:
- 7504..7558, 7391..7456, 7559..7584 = 7.2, 0.813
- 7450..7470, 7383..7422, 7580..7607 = 3.6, 0.88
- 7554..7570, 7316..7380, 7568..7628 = -0.8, 0.733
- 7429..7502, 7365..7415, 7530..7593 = 7.8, 0.801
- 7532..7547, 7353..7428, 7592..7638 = 0.9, 0.751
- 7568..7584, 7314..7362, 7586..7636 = -2.4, 0.705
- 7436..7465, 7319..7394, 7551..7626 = 0.9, 0.744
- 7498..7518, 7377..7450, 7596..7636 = 2.1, 0.777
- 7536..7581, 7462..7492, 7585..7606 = -1.7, 0.714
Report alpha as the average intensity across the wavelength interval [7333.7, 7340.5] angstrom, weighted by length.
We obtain 0.709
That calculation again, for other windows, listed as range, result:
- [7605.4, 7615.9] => 0.695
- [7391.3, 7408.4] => 0.869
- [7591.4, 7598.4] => 0.726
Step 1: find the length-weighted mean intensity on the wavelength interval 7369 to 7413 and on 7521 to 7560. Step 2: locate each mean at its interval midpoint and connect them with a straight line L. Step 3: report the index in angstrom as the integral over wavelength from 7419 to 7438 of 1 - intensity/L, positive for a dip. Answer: 1.2 angstrom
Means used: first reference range 0.846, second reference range 0.704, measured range 0.759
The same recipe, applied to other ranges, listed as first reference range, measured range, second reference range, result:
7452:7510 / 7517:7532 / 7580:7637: -0.1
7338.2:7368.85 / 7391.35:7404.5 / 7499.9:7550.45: -3.9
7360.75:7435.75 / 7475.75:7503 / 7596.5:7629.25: 2.8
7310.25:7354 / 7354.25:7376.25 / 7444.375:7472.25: -1.0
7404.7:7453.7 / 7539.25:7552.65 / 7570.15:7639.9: 1.1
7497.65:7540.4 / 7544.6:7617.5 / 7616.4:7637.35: -3.4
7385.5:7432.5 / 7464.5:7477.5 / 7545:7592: 2.0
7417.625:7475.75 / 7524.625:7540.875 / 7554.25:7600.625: 1.0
